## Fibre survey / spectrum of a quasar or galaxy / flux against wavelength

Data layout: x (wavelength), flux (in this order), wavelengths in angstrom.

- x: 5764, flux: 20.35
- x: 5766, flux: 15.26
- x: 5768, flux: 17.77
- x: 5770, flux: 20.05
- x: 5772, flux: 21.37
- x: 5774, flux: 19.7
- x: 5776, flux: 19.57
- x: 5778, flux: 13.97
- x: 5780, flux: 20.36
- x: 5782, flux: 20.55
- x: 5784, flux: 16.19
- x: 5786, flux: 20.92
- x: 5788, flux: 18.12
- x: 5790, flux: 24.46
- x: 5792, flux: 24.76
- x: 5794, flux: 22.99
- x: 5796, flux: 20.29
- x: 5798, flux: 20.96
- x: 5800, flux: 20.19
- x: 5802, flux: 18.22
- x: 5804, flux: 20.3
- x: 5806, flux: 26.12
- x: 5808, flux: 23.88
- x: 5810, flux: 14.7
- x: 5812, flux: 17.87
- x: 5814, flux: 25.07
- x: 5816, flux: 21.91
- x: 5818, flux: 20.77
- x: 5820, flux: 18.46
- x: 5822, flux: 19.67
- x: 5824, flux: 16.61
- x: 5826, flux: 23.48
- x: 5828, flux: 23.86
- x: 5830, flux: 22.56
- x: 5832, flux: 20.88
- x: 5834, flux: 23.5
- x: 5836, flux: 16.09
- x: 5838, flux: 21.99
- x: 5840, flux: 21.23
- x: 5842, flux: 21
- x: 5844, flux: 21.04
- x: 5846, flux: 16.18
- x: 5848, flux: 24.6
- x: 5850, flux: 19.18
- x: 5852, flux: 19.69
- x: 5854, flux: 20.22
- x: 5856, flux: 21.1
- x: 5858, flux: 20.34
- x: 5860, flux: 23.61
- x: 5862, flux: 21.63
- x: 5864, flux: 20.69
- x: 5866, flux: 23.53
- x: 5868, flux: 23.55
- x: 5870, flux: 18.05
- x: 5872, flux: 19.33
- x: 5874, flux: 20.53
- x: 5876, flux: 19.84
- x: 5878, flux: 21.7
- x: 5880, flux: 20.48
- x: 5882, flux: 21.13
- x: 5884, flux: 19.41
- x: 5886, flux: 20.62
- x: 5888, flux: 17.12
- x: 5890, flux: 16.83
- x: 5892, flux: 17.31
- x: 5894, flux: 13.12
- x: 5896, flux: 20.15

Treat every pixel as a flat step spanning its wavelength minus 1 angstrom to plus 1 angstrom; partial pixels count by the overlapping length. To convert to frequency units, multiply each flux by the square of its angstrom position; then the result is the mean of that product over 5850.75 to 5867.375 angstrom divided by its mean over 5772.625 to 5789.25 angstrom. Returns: 1.2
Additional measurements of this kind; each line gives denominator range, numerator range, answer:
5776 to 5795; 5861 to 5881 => 1.07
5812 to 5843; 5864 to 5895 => 0.95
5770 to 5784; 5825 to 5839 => 1.16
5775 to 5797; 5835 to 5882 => 1.05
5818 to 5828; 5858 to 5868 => 1.12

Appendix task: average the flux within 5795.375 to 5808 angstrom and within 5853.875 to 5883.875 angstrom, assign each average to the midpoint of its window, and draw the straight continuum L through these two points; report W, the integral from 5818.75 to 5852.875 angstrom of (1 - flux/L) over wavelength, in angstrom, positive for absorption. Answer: 0.9 angstrom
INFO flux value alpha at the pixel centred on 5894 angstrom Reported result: 13.12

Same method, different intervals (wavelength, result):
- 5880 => 20.48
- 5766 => 15.26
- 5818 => 20.77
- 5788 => 18.12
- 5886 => 20.62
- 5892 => 17.31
